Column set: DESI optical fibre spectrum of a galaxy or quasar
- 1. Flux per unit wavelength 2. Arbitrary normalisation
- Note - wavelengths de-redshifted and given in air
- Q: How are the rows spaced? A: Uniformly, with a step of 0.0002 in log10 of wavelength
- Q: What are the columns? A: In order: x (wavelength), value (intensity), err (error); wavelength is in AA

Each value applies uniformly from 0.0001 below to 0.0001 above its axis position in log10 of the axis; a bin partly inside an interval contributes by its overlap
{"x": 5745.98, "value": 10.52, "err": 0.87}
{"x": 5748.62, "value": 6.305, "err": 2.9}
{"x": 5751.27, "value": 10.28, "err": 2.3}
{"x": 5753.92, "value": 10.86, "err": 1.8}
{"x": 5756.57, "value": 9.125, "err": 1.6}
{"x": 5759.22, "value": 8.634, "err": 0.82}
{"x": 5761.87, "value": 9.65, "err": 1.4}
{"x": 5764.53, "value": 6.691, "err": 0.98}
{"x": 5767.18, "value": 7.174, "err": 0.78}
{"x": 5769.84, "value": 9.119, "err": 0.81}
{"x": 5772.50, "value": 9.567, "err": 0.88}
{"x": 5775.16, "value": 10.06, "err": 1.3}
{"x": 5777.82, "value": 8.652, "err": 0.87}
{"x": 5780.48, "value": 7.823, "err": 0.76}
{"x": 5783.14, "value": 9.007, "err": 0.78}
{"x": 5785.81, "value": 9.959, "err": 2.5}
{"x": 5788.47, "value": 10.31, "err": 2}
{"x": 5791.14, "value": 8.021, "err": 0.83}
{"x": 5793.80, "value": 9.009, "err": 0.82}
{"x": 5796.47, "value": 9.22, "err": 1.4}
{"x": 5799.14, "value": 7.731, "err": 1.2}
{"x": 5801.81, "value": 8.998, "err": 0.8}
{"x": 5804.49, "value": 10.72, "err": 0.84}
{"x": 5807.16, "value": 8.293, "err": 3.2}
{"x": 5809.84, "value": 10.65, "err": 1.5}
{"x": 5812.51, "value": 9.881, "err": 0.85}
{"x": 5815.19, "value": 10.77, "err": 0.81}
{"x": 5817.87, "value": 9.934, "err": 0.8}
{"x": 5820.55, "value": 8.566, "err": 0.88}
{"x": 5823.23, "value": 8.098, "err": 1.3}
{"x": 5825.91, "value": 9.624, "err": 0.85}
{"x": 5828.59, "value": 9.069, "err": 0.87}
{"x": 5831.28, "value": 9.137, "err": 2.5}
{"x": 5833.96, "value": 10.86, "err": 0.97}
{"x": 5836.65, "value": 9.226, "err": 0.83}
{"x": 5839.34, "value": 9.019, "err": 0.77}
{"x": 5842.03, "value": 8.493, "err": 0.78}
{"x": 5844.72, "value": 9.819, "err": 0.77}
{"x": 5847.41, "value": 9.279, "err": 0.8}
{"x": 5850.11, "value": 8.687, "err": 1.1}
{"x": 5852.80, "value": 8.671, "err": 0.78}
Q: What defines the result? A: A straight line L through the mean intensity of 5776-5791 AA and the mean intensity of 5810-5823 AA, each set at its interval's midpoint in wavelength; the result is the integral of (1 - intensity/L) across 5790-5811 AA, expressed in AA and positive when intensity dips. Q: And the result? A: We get 0.8 AA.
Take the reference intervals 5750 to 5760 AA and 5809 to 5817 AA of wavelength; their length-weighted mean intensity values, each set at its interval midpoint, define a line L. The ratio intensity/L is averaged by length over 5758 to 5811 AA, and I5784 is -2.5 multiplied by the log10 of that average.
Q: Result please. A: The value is 0.13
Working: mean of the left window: 9.78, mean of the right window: 10.4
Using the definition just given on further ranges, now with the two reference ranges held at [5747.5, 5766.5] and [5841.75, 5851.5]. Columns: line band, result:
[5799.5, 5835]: -0.06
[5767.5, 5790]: -0.04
